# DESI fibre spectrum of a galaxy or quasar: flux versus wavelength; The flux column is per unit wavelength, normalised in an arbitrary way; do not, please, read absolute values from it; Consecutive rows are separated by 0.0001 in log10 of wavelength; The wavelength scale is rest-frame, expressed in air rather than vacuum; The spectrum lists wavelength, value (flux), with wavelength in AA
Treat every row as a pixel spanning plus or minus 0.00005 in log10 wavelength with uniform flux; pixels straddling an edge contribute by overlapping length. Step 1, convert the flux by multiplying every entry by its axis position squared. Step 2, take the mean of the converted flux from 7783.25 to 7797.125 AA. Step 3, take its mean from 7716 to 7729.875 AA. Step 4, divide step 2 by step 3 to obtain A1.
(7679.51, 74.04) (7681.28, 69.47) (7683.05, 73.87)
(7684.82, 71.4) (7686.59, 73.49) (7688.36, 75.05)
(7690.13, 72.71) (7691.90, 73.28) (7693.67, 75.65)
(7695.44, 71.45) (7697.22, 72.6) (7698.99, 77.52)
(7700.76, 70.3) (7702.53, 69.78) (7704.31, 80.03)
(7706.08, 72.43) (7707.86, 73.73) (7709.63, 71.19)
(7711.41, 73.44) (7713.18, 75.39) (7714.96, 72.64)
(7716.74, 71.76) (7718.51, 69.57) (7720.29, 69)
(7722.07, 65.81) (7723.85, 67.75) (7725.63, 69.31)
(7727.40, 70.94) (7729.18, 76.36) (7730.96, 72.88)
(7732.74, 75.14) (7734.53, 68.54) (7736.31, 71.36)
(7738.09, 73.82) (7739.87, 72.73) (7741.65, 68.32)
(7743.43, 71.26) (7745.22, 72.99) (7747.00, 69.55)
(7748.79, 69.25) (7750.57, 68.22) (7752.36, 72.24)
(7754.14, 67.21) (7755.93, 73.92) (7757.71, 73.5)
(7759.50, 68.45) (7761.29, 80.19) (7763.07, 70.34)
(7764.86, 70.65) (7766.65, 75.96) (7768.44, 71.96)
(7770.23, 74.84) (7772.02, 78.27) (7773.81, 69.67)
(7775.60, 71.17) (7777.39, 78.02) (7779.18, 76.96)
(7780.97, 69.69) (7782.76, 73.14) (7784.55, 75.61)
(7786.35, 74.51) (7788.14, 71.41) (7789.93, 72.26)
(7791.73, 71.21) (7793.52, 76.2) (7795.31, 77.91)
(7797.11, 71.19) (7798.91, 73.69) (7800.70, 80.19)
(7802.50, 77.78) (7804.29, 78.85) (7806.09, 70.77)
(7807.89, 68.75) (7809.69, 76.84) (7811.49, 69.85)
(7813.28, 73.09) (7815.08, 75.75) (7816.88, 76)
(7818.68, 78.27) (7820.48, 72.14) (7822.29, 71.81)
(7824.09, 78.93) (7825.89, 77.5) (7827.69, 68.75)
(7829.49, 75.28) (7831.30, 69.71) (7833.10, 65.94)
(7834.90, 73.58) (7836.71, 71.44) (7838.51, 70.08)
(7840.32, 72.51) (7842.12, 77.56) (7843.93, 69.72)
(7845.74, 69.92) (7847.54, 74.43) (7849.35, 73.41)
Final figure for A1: 1.07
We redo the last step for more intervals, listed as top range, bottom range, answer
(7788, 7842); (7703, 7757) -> 1.05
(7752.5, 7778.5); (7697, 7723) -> 1.03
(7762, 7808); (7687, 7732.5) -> 1.04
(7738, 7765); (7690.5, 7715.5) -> 0.98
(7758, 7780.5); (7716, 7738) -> 1.05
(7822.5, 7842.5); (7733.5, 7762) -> 1.04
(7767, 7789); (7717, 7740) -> 1.05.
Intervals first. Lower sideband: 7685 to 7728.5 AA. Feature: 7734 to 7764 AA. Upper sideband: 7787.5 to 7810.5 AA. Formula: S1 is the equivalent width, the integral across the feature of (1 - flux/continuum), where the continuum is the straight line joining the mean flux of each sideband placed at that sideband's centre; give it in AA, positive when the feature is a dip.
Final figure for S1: 0.80 AA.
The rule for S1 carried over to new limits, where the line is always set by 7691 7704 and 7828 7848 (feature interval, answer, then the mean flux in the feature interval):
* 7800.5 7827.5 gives -1.1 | 74.8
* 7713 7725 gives 0.5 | 69.9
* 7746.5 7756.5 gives 0.4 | 69.9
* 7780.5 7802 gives -0.6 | 74.1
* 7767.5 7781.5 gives -0.3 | 73.9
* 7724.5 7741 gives 0.1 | 72.2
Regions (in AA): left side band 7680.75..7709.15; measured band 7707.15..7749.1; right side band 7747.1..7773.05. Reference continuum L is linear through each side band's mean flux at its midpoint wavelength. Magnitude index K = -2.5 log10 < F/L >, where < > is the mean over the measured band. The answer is 0.022 mag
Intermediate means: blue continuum 73.3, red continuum 72.4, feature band 71.4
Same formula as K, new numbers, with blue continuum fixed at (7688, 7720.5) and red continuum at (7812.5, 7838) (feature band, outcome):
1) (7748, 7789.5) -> 0.01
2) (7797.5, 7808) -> -0.03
